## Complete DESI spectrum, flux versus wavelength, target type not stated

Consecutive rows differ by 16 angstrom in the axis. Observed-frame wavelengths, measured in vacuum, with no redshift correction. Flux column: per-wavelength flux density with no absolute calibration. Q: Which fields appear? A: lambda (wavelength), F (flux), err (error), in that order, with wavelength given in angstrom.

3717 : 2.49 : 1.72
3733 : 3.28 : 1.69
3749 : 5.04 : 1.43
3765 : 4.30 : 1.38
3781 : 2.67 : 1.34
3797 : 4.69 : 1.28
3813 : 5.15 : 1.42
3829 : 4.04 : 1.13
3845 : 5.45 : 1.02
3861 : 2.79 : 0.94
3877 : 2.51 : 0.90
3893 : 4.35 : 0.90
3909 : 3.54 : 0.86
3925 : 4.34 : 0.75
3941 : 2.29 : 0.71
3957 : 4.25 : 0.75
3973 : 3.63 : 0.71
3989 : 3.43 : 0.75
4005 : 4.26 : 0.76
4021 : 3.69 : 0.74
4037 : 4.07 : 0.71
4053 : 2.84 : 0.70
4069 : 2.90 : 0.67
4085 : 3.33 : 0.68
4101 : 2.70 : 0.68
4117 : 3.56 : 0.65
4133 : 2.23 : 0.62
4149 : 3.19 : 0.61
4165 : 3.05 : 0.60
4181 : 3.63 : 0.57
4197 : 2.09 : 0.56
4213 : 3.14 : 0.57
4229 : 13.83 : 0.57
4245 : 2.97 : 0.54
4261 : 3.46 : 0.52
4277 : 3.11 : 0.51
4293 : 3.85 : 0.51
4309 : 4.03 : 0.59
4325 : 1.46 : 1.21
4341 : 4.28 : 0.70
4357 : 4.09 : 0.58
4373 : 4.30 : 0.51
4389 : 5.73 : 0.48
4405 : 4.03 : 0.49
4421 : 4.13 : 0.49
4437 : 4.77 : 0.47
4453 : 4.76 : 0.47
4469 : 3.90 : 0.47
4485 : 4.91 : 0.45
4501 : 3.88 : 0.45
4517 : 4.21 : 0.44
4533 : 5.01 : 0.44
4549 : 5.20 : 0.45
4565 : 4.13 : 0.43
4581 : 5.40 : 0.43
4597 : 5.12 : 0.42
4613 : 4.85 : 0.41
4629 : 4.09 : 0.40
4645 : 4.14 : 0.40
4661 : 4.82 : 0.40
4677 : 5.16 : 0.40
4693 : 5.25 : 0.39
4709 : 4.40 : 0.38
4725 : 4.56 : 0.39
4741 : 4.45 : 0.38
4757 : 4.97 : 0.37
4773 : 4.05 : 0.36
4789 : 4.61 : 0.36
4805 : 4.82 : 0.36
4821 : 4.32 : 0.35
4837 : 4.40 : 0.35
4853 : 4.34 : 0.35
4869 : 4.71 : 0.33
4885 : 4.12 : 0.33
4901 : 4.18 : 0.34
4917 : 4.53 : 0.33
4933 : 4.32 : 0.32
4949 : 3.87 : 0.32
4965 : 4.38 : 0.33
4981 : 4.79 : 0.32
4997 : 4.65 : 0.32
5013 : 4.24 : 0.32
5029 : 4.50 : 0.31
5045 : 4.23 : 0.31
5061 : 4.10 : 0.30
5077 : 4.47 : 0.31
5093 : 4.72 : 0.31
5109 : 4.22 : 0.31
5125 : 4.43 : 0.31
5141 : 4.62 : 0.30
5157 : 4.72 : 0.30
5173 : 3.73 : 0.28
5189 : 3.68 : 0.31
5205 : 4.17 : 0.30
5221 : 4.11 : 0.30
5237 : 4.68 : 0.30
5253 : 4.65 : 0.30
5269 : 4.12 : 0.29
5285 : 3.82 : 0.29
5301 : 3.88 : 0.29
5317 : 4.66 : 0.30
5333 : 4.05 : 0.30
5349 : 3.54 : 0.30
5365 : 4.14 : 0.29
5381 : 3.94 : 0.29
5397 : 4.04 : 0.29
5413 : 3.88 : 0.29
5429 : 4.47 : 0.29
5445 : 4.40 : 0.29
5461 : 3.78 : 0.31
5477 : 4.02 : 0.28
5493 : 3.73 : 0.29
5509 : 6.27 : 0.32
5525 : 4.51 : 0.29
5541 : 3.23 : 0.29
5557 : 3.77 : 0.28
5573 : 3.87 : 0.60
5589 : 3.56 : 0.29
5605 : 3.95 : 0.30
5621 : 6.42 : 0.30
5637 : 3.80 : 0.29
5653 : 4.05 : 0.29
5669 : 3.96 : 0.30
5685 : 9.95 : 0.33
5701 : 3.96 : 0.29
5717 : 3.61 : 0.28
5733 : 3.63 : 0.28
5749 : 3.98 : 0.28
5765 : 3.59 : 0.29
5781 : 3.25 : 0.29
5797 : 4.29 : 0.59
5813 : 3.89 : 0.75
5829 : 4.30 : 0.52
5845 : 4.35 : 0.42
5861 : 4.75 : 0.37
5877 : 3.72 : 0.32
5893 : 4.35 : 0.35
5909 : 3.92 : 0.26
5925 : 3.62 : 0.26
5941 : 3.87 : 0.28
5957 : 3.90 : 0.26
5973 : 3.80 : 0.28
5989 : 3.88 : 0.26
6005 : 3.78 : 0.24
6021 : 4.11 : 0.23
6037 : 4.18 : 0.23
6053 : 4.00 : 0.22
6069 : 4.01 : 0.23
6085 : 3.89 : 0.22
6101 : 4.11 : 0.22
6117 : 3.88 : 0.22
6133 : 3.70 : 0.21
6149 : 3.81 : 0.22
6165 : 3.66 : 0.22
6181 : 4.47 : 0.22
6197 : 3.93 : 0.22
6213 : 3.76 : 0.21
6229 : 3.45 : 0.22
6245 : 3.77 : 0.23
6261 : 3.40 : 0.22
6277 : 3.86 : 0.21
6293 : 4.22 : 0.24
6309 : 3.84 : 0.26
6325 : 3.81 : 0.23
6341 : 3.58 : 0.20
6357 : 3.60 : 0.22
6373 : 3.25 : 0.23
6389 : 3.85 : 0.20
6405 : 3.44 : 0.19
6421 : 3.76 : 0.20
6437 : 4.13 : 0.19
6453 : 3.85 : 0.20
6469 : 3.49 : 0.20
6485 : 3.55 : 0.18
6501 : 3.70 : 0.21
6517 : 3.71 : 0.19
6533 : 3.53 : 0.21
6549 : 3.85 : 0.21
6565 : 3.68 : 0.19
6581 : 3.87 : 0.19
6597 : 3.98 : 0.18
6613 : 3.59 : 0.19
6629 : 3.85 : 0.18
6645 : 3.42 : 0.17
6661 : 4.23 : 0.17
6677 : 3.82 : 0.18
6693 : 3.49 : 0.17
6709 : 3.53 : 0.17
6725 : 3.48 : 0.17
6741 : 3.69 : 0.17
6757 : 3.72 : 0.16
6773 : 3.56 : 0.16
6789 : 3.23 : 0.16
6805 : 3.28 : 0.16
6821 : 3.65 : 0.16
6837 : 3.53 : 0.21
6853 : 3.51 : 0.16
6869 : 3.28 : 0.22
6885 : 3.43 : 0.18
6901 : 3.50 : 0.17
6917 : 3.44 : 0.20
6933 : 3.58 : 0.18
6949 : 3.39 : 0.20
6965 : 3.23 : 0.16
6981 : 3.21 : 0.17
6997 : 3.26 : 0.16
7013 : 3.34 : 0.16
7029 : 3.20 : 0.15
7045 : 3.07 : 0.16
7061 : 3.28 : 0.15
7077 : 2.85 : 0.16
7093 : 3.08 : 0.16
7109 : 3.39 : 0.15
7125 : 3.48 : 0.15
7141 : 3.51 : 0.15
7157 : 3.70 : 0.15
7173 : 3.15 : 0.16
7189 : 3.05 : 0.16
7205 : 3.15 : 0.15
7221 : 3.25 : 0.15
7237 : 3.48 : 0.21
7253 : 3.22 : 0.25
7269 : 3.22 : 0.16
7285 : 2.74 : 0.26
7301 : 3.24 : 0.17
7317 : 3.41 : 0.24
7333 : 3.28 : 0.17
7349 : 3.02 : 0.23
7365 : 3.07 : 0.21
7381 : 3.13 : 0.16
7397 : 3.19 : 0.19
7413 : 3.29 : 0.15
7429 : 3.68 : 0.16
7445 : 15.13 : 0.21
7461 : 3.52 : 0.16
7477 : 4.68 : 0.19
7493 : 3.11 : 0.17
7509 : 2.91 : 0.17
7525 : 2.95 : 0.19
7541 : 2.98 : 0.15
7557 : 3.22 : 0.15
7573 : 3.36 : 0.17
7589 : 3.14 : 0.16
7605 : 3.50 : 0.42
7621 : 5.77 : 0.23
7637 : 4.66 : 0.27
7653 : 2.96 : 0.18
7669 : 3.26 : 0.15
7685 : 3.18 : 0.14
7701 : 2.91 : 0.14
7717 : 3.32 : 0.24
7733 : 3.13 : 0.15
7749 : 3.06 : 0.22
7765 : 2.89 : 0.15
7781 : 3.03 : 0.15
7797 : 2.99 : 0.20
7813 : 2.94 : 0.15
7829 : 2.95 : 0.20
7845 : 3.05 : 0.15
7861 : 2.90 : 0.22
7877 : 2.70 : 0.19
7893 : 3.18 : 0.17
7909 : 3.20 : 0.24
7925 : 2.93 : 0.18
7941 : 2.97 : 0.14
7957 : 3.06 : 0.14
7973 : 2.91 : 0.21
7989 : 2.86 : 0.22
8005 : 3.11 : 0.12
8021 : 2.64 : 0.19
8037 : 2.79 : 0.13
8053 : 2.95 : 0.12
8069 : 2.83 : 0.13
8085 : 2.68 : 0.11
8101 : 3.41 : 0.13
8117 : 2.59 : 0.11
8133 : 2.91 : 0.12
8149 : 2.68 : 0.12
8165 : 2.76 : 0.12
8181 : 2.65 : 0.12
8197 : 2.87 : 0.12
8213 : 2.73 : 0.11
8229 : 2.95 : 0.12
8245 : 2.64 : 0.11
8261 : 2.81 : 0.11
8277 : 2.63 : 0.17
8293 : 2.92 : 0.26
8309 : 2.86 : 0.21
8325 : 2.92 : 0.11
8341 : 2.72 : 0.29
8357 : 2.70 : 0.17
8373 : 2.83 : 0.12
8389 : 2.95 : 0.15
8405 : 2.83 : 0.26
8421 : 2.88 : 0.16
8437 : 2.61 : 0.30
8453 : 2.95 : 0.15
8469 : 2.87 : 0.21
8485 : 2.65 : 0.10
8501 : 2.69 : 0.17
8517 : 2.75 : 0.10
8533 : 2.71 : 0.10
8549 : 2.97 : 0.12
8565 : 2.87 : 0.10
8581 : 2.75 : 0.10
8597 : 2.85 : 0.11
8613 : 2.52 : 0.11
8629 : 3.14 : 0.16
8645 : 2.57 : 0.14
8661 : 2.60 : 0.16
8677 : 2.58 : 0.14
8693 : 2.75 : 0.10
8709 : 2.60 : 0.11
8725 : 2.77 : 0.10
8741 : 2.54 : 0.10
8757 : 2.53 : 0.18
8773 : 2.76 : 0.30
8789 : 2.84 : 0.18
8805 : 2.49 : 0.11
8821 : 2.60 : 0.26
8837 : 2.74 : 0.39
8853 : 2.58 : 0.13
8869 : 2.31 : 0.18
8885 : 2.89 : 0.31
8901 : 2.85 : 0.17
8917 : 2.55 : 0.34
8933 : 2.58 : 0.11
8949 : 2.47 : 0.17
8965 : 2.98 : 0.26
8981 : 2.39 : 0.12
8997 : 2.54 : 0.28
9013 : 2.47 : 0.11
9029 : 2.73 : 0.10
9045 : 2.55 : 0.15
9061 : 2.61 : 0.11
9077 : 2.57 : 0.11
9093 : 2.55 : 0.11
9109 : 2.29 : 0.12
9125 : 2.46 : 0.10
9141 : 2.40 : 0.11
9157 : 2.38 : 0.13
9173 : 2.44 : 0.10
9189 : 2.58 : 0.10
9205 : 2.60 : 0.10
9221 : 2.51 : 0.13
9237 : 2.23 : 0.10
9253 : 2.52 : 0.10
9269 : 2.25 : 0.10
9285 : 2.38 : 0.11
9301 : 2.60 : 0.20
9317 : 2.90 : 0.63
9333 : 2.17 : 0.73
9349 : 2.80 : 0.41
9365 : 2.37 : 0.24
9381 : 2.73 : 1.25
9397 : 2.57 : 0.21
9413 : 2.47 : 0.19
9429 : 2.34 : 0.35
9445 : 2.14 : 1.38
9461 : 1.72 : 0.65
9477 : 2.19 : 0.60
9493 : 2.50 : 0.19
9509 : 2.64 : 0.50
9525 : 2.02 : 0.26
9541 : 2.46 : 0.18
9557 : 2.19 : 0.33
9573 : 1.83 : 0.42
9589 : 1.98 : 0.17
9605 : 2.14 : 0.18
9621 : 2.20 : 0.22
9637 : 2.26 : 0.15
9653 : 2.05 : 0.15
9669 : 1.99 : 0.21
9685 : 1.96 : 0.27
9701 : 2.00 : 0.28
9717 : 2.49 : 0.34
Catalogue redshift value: 0.13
